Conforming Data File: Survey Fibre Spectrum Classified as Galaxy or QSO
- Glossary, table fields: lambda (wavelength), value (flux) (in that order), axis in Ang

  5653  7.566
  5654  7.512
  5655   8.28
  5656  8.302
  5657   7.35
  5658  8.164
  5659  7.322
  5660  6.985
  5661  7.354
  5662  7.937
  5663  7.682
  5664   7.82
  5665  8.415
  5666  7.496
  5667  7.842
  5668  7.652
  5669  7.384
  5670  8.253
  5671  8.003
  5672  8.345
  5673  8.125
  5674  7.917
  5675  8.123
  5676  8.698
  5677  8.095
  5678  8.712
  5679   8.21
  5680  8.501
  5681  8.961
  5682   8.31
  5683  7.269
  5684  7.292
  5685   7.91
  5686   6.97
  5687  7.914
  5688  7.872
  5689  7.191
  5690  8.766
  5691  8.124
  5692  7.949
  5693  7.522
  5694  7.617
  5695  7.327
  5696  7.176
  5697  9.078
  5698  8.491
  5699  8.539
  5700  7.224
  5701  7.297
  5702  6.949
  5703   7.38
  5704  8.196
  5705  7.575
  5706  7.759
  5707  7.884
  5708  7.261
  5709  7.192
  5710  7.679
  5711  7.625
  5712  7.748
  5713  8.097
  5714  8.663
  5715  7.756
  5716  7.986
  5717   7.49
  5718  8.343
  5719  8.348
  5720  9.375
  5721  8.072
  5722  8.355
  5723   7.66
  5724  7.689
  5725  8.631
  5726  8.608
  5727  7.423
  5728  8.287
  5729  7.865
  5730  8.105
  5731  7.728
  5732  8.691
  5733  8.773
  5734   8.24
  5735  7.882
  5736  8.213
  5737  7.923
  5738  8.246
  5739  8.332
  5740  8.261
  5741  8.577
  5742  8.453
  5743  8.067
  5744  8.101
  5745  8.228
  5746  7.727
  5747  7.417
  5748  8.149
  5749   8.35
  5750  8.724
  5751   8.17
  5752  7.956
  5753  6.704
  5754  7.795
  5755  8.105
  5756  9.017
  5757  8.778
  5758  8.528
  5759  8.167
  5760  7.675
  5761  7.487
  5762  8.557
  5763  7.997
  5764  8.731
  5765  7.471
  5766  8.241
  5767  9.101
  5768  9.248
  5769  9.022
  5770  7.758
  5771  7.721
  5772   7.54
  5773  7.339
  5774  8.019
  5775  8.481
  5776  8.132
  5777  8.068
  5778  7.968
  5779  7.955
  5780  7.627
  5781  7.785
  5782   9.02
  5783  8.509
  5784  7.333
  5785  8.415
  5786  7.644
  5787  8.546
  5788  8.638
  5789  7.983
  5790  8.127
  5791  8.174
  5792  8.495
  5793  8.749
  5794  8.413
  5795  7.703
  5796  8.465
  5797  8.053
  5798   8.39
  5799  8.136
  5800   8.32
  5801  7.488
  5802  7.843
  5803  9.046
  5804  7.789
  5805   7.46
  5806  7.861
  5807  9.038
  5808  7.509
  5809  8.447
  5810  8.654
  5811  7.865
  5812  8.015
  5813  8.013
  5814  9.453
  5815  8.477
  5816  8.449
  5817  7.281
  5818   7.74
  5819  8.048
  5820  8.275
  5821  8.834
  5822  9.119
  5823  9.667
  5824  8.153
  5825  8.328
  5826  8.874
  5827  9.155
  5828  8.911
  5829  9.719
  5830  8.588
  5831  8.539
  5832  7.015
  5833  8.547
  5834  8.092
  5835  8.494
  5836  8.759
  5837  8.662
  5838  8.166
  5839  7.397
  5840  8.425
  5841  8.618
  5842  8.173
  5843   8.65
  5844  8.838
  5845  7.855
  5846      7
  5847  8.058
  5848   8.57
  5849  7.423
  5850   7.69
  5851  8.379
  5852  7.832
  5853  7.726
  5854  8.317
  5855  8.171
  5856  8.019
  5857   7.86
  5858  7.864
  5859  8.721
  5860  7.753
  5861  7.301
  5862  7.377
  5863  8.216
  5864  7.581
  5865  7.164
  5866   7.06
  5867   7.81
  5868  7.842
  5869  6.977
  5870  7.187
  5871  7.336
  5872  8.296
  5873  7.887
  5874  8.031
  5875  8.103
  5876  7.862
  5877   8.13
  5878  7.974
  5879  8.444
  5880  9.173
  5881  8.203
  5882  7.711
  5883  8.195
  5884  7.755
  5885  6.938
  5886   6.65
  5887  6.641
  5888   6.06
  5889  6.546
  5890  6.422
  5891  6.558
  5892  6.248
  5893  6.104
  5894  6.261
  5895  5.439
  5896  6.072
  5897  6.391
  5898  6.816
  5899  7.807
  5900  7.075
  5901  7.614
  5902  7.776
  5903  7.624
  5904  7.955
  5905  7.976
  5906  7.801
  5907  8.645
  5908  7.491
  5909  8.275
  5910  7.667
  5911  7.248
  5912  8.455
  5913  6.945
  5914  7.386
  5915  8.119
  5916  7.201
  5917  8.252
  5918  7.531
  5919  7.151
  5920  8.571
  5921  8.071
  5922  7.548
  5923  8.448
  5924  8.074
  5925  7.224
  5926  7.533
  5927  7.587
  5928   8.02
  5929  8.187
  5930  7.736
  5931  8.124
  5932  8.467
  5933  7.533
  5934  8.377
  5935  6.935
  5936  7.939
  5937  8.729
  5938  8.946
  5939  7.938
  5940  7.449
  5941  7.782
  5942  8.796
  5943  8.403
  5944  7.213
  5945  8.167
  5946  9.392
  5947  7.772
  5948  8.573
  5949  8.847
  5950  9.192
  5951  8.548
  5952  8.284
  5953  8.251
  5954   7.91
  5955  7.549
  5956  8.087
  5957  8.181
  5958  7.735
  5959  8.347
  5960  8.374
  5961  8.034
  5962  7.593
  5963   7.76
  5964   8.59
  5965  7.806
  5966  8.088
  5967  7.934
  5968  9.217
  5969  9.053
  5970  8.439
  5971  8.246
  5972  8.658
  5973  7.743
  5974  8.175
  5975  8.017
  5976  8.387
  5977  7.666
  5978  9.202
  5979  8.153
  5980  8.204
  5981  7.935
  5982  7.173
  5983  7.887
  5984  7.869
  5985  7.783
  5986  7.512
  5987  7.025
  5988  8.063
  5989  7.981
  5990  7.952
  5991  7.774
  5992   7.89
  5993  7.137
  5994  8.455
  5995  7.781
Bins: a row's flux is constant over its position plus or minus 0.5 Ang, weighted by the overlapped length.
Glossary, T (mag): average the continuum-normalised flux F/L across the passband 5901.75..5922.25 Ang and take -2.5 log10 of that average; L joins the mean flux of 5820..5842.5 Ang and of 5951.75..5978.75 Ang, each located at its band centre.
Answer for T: 0.07 mag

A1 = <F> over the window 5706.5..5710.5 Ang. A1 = 7.5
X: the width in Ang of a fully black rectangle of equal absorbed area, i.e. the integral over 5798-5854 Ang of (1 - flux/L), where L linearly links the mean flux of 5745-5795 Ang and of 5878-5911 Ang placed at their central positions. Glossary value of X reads -3.8 Ang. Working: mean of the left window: 8.15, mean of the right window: 7.27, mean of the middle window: 8.28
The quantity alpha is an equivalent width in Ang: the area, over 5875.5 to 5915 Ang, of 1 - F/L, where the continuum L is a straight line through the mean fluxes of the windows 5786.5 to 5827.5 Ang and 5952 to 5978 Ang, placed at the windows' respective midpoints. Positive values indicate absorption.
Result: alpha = 4.25 Ang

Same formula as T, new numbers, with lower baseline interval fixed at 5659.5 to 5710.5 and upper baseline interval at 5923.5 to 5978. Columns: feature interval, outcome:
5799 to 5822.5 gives -0.030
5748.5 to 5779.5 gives -0.029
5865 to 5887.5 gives 0.047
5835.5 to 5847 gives -0.026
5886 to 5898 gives 0.272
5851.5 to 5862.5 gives 0.019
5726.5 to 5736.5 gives -0.030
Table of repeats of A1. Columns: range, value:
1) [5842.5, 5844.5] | 8.74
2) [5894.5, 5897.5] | 5.97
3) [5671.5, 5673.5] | 8.23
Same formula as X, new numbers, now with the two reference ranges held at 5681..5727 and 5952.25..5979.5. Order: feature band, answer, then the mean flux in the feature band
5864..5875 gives 0.7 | 7.58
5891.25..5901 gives 1.9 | 6.53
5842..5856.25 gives 0.0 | 8.04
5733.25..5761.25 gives -0.7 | 8.13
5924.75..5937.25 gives 0.4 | 7.87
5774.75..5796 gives -0.6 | 8.18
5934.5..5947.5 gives 0.1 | 8.11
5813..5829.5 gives -1.3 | 8.64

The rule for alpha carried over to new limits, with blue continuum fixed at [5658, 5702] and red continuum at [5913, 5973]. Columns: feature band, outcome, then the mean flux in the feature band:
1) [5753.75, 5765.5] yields -0.4 Ang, 8.2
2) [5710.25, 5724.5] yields -0.3 Ang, 8.08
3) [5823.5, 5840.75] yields -1.0 Ang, 8.46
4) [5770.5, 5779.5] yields 0.1 Ang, 7.91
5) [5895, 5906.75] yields 1.1 Ang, 7.3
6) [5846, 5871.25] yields 0.8 Ang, 7.76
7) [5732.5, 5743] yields -0.5 Ang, 8.28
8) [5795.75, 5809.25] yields -0.2 Ang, 8.12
